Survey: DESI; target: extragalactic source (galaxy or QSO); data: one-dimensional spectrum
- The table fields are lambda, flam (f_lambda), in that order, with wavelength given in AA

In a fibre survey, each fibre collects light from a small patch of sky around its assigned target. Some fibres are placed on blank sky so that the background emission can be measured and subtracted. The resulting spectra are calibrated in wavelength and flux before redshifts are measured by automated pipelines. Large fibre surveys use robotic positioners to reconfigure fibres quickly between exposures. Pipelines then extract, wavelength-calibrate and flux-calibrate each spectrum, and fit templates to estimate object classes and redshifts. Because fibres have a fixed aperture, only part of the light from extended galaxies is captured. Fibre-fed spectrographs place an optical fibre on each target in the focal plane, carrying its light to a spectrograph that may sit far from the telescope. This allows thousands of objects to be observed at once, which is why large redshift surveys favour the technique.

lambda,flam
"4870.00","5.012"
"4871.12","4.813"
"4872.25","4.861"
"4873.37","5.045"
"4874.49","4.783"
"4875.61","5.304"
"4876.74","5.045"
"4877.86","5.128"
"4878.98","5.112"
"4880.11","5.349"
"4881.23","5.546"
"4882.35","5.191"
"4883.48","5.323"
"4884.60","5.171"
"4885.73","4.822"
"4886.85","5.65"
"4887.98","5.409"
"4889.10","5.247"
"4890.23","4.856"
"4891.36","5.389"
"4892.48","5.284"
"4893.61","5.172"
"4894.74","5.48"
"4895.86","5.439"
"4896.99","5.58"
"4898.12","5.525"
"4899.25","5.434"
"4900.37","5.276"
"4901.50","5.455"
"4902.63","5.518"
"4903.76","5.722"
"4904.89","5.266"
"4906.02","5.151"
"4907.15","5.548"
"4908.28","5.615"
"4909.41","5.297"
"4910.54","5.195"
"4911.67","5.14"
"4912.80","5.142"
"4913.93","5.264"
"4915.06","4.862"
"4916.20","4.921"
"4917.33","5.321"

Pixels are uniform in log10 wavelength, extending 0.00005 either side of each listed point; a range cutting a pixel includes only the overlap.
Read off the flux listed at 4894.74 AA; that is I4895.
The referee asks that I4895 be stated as 5.48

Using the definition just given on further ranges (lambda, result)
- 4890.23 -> 4.856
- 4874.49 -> 4.783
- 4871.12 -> 4.813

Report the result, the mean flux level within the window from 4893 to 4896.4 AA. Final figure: 5.36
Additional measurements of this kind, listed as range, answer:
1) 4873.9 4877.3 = 5.04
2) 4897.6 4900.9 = 5.42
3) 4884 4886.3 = 5.02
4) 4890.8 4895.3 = 5.34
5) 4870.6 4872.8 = 4.82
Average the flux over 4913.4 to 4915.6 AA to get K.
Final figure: 5.07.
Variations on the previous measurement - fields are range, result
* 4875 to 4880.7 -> 5.19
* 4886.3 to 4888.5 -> 5.52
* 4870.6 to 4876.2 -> 4.95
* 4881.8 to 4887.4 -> 5.23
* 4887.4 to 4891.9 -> 5.22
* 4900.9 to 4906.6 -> 5.42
